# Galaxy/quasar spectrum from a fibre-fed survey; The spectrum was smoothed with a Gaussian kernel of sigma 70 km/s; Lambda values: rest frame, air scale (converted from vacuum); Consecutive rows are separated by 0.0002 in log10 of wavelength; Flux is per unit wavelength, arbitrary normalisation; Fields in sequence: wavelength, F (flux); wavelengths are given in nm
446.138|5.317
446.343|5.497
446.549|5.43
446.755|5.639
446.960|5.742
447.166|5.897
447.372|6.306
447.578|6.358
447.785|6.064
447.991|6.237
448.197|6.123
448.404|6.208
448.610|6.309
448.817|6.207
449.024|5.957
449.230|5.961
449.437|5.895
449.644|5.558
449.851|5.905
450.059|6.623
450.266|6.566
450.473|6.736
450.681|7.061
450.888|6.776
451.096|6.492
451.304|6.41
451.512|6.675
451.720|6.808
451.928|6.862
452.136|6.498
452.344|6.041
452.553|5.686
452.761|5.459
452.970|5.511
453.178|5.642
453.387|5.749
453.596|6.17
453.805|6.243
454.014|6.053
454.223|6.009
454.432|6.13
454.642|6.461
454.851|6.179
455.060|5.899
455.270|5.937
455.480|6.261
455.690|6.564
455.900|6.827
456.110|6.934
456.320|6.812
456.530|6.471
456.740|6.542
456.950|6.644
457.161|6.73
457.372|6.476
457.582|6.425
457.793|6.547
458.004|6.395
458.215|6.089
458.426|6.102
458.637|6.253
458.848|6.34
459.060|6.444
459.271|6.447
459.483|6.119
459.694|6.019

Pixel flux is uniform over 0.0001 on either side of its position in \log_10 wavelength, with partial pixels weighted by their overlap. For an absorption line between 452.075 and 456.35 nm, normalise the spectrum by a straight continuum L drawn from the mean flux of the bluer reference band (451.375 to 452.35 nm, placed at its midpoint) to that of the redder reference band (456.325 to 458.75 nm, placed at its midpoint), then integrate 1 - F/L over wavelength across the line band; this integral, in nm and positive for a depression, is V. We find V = 0.27 nm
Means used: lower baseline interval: 6.63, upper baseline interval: 6.44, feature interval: 6.13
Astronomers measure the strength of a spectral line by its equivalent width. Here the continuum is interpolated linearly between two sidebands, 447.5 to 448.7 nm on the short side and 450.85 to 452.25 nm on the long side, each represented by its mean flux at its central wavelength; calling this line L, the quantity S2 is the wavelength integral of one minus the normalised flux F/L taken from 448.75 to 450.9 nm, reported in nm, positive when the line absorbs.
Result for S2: 0.05 nm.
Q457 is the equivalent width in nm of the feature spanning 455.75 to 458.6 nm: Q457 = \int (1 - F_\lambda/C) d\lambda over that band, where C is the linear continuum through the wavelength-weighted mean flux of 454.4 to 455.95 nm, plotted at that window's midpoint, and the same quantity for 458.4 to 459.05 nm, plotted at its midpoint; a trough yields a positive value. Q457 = -0.12 nm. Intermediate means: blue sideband 6.27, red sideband 6.28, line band 6.53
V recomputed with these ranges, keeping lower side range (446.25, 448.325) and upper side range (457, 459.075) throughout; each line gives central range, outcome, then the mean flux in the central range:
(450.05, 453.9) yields -0.11 nm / 6.31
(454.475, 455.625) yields 0.02 nm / 6.16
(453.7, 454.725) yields 0.01 nm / 6.17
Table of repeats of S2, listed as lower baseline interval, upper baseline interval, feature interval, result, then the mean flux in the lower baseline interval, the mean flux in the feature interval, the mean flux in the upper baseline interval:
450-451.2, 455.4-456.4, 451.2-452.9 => 0.11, 6.71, 6.29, 6.69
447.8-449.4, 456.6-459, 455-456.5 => -0.03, 6.13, 6.48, 6.41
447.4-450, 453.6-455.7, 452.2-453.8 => 0.09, 6.08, 5.8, 6.15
